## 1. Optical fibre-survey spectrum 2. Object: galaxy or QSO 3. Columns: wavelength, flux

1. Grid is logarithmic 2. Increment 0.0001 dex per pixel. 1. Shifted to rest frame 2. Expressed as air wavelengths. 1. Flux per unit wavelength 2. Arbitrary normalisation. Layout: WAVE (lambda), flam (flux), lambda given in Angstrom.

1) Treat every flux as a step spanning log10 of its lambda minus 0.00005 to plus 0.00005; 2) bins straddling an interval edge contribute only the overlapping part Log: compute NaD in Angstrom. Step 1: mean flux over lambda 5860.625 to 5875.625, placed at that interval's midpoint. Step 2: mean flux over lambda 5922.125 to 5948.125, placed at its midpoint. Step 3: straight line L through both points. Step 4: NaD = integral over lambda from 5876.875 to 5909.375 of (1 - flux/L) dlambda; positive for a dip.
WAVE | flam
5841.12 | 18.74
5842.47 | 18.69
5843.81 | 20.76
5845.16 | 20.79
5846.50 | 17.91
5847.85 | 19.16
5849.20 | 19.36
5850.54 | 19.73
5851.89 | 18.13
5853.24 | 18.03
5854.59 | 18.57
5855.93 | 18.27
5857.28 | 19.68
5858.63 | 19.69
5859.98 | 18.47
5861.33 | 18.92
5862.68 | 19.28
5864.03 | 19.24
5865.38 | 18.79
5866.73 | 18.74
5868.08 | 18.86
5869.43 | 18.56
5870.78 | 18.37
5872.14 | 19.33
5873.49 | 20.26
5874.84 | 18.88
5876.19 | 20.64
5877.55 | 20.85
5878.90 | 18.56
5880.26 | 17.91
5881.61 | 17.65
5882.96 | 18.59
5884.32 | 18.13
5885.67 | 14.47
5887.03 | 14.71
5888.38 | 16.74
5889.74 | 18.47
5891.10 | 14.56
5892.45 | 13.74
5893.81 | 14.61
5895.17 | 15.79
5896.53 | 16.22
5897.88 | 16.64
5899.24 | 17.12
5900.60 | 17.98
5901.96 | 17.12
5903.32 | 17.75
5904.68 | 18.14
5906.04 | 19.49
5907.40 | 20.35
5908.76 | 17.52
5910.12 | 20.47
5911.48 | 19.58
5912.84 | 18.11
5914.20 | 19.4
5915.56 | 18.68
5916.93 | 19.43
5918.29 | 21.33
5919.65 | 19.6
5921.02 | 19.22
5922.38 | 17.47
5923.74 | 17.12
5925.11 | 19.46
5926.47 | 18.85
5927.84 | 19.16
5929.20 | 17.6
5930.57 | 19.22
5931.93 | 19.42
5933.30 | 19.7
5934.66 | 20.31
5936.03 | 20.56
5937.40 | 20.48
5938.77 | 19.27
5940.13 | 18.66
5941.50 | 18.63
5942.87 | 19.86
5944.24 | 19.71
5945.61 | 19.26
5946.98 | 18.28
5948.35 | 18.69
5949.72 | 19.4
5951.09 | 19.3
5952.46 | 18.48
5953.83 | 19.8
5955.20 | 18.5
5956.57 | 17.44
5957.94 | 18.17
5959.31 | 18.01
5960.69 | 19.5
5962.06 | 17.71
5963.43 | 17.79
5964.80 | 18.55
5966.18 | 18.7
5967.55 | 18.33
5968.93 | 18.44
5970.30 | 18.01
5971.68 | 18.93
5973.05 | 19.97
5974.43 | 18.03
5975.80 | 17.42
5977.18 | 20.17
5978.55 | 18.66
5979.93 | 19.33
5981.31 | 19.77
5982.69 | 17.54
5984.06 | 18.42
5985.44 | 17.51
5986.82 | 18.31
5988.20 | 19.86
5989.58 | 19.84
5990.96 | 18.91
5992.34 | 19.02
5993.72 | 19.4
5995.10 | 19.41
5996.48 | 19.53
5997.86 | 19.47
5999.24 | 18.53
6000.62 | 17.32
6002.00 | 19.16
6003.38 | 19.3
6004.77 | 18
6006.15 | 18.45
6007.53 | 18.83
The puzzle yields 3.17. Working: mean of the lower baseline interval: 19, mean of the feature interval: 17.2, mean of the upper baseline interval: 19.1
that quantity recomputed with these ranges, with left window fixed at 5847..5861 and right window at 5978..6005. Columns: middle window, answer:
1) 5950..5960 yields 0.2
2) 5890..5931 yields 1.8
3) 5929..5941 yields -0.4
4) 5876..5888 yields 0.7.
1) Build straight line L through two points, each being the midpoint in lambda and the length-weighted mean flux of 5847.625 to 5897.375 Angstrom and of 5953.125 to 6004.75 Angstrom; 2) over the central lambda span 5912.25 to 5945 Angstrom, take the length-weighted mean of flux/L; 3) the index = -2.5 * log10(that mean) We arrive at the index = -0.05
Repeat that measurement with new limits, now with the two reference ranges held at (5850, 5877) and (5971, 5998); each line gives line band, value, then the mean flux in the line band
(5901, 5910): 0.03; 18.5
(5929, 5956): -0.02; 19.3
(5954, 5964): 0.04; 18.3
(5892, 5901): 0.19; 16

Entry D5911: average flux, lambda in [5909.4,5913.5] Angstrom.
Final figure 19.4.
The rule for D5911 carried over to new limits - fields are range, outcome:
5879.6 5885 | 18.1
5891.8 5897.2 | 15.1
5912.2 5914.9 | 18.8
